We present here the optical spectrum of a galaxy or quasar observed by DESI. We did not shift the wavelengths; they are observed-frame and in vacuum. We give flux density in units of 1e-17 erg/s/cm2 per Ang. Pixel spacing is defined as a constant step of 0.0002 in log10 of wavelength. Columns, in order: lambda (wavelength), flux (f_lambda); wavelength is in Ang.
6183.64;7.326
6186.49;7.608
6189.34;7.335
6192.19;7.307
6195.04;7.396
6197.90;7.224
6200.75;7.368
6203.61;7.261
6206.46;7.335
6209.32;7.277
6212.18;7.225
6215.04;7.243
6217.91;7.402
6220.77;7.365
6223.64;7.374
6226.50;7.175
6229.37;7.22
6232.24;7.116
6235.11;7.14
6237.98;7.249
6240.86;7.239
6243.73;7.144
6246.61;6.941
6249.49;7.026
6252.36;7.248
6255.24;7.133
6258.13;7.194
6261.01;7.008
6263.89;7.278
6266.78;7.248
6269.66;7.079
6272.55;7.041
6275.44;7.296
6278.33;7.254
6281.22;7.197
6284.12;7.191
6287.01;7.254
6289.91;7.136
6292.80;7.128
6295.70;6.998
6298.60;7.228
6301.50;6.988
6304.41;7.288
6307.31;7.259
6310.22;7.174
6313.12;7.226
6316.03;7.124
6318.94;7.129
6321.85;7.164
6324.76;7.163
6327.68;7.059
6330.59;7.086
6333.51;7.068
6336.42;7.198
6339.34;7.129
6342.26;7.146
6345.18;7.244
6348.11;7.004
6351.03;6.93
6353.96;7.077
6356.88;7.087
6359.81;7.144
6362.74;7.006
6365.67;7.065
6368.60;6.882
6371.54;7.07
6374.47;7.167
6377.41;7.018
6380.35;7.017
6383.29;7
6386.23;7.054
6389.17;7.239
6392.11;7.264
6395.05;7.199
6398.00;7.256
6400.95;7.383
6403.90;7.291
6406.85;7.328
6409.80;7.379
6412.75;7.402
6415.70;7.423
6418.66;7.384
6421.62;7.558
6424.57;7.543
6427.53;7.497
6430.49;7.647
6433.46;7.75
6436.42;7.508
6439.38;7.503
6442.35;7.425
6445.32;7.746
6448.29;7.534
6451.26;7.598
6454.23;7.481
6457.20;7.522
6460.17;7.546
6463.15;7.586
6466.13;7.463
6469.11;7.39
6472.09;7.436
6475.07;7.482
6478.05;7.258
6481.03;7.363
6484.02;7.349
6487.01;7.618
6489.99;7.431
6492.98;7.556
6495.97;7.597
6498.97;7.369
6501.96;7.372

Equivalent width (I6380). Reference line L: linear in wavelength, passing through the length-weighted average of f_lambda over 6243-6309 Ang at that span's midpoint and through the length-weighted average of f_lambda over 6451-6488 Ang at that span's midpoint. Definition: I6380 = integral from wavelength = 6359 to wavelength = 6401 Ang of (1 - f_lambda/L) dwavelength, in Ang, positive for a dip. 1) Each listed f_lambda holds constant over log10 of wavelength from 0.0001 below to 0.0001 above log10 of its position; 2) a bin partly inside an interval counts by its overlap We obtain 1.2 Ang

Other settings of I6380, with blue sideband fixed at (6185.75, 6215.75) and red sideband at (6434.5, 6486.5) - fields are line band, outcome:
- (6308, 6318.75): 0.32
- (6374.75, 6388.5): 0.72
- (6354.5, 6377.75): 1.16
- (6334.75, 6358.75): 1.01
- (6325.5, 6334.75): 0.41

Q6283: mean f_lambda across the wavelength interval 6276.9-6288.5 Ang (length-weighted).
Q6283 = 7.22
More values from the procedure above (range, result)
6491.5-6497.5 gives 7.57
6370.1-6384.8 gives 7.05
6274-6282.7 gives 7.25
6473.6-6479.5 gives 7.37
